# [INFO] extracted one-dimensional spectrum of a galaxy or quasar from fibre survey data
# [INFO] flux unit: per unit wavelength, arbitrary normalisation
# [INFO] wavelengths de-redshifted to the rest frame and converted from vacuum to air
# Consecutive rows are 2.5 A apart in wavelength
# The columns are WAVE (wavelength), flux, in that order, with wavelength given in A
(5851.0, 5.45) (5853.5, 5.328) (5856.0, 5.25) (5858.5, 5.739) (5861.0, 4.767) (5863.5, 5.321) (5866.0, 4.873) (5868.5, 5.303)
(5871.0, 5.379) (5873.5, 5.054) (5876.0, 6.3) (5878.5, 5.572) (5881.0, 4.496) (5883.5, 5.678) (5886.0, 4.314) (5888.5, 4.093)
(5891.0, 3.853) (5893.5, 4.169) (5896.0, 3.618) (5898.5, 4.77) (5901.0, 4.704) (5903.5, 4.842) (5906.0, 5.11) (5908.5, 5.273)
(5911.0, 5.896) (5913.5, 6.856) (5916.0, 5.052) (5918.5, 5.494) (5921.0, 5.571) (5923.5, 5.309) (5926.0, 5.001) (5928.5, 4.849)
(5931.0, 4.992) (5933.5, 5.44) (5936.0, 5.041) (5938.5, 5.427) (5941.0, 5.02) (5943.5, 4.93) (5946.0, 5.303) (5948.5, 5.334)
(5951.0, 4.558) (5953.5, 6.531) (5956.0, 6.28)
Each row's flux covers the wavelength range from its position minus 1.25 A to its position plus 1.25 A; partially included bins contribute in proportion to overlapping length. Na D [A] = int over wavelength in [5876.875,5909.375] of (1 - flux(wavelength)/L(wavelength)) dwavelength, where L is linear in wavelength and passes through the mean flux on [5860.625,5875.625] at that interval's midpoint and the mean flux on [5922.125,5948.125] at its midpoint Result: 3.24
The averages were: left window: 5.21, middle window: 4.67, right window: 5.14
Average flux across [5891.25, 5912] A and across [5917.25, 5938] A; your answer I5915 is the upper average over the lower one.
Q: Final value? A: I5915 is 1.1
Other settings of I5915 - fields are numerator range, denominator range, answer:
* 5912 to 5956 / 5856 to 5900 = 1.09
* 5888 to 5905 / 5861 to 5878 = 0.81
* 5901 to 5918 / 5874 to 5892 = 1.11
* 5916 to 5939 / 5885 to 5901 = 1.25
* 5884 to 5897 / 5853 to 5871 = 0.79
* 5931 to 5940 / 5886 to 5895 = 1.29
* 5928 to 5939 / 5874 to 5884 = 0.94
